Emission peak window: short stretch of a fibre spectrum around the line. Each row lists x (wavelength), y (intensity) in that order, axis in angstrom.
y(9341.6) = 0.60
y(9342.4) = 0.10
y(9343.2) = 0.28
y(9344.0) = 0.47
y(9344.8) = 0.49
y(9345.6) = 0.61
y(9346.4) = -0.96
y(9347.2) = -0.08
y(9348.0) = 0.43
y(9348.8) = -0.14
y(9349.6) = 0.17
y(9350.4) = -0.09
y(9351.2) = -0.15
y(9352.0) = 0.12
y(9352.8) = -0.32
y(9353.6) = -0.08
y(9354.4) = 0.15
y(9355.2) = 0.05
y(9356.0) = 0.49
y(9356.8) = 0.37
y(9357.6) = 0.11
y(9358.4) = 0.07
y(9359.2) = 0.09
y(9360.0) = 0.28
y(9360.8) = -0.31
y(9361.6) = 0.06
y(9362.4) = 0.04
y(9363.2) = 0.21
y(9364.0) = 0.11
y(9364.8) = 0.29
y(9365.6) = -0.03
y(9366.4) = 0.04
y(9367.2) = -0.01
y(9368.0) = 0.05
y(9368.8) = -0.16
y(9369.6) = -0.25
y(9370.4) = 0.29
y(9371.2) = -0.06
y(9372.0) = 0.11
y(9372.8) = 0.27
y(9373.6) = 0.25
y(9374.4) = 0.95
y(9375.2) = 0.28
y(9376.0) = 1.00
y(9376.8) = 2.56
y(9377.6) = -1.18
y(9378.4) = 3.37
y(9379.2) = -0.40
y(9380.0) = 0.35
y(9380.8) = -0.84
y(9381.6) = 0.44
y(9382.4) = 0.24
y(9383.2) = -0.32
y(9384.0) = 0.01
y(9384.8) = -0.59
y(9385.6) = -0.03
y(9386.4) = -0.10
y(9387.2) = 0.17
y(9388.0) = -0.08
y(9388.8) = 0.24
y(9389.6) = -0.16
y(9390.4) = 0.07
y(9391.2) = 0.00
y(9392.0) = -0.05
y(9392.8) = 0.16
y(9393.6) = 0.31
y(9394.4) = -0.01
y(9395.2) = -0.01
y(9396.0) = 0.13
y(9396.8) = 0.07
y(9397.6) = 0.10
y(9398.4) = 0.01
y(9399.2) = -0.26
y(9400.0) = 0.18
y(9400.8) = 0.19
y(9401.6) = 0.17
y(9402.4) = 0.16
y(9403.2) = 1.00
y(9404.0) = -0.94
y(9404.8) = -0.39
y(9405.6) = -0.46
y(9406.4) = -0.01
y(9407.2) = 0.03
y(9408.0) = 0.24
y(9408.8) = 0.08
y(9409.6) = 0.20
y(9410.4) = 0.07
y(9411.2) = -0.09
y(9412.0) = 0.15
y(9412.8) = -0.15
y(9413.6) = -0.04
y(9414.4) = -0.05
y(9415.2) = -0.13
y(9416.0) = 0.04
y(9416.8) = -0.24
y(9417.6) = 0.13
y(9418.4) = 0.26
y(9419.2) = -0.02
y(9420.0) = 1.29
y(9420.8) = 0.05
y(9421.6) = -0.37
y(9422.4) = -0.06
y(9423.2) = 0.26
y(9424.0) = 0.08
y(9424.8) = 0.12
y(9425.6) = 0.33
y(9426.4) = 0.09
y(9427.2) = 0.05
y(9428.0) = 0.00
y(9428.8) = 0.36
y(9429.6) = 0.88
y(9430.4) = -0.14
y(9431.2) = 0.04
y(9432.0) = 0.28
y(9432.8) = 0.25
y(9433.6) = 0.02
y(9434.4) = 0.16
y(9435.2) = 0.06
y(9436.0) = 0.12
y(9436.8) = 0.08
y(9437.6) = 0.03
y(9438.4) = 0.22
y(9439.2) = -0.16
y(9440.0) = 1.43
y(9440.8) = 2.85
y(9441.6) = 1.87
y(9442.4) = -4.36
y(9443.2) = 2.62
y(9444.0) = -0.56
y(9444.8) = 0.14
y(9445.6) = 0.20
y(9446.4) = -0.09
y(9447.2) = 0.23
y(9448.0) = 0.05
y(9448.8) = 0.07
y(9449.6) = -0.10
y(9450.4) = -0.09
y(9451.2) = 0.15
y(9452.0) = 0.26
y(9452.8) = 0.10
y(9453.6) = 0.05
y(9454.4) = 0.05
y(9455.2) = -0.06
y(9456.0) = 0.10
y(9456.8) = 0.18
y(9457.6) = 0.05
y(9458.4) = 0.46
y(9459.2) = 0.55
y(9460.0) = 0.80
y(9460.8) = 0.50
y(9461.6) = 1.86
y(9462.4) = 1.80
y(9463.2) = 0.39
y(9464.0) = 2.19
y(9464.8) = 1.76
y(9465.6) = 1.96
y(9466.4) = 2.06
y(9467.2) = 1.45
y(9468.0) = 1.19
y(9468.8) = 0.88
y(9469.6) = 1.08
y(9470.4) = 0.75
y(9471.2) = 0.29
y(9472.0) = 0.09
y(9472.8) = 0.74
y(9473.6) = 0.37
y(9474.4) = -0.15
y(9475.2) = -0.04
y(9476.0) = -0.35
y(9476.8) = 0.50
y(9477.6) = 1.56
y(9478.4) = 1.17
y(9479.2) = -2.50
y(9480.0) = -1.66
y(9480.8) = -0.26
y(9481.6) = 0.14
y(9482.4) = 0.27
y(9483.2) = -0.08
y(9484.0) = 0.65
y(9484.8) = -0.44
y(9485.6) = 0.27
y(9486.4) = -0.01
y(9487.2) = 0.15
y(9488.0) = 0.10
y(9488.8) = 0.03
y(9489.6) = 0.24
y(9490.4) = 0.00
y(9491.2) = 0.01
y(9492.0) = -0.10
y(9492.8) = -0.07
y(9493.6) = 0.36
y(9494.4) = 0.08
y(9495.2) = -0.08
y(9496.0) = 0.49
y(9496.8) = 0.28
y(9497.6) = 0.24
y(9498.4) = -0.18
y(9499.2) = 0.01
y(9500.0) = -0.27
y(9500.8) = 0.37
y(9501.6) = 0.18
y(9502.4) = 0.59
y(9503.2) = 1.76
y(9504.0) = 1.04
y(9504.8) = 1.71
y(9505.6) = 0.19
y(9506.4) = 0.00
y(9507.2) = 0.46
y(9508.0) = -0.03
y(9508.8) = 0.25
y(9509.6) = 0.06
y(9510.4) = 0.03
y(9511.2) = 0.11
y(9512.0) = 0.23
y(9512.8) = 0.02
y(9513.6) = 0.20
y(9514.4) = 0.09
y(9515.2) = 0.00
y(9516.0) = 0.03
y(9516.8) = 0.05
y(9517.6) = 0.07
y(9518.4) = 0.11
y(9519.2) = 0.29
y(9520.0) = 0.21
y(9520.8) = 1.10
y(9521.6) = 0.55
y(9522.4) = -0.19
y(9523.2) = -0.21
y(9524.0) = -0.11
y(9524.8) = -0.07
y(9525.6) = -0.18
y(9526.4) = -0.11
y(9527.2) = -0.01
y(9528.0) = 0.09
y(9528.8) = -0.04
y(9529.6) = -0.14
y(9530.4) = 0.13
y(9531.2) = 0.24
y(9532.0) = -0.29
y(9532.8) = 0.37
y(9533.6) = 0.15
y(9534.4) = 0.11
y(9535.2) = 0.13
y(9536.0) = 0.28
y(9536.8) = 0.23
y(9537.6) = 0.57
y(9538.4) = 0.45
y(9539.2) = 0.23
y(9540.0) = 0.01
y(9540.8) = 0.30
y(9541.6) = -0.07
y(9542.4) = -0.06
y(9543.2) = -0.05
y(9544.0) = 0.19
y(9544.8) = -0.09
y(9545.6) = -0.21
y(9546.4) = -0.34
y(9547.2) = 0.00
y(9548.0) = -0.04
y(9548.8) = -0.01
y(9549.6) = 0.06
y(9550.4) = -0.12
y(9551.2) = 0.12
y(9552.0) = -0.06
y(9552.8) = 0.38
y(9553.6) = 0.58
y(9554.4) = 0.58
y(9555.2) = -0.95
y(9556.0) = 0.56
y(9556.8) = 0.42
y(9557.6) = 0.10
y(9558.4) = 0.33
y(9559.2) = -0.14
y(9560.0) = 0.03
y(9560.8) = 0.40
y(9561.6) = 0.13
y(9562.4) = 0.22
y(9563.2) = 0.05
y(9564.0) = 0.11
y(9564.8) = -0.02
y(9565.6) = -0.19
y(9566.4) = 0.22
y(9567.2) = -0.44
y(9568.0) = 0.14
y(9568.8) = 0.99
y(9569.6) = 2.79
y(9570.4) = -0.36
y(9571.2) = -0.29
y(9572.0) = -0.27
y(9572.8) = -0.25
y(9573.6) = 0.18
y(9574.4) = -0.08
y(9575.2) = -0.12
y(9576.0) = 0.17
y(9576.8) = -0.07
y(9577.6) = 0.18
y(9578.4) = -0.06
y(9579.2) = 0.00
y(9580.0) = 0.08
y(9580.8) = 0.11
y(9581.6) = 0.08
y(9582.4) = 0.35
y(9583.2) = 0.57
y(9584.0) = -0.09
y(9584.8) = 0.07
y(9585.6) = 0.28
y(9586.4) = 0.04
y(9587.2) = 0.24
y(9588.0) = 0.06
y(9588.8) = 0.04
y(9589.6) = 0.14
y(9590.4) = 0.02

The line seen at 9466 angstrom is H-beta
